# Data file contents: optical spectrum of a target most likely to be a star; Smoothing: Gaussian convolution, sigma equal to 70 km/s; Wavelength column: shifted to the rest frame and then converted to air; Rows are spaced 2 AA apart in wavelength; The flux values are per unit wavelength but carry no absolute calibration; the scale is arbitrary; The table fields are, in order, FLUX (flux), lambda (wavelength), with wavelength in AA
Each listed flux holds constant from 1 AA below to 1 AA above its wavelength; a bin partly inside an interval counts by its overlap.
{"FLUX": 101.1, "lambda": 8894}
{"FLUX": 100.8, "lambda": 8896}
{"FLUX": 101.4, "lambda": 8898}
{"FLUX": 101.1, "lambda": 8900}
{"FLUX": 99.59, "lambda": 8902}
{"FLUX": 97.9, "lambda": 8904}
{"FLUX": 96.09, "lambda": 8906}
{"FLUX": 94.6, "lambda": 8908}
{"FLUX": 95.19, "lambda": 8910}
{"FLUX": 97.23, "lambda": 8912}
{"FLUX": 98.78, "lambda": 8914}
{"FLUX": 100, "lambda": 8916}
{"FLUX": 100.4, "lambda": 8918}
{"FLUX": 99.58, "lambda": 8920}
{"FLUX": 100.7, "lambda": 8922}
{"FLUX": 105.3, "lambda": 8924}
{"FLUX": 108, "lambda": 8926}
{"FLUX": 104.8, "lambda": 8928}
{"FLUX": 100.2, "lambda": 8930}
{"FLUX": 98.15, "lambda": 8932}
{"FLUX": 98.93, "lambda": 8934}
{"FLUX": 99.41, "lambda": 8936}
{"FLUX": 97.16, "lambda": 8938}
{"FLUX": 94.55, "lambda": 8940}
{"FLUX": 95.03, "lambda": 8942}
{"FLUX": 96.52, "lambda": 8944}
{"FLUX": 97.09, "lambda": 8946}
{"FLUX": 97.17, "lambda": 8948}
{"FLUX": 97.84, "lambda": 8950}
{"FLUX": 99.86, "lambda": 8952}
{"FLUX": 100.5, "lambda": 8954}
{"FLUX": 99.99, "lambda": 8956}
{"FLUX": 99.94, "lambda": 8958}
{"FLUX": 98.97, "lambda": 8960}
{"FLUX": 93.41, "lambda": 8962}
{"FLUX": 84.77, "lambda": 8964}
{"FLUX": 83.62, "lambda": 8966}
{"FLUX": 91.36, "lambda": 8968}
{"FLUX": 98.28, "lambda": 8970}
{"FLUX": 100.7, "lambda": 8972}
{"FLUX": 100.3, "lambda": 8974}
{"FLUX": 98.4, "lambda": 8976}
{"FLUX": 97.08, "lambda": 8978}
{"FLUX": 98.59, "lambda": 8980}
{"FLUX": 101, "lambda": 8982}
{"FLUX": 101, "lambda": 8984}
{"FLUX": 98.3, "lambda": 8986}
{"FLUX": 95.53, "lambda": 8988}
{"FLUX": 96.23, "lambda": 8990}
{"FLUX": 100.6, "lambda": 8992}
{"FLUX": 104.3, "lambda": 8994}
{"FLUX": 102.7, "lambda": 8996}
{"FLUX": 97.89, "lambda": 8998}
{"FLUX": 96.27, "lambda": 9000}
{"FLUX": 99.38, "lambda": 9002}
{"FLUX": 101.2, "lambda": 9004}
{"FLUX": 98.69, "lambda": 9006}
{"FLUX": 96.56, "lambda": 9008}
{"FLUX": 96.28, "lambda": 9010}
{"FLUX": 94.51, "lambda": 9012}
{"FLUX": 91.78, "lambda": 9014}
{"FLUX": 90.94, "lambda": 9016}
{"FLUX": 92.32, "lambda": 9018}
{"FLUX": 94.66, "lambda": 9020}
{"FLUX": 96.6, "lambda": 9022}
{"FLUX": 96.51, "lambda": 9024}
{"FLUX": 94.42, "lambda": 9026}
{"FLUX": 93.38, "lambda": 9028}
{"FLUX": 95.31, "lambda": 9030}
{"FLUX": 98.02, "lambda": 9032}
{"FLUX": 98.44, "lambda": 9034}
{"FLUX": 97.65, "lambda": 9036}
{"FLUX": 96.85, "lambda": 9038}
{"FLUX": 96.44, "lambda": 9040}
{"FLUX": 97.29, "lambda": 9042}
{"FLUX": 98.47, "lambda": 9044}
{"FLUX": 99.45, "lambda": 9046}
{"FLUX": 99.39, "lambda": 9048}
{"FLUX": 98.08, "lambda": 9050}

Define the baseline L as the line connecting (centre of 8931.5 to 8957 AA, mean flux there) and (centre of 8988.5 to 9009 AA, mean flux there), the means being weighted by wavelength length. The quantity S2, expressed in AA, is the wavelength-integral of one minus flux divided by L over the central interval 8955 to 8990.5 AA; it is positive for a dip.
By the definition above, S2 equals 0.75 AA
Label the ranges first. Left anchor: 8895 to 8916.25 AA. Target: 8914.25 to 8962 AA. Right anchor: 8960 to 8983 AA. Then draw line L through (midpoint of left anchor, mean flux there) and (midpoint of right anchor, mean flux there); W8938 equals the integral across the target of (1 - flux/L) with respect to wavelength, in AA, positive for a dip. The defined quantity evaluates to -1.2 AA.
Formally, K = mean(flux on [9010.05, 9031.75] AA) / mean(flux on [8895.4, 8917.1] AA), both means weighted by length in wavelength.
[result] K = 0.96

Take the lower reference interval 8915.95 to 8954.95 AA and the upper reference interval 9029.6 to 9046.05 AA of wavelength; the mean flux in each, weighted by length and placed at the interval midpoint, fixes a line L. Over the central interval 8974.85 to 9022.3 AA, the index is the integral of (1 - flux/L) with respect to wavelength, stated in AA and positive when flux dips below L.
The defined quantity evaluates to 0.4 AA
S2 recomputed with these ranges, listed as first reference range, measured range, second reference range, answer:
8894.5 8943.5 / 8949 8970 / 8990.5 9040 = 0.7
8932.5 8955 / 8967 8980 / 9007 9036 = -0.1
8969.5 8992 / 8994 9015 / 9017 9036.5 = -0.1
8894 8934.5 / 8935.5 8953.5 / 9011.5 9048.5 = 0.3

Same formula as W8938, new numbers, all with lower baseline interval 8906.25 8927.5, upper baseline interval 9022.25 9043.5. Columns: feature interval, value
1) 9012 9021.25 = 0.4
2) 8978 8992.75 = -0.1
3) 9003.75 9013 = 0.0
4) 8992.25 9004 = -0.3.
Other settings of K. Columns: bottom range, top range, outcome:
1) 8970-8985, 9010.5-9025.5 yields 0.94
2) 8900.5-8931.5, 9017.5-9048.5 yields 0.97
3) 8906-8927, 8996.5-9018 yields 0.97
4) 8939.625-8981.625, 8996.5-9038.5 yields 1.00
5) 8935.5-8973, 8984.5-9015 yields 1.02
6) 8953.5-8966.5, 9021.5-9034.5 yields 1.01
